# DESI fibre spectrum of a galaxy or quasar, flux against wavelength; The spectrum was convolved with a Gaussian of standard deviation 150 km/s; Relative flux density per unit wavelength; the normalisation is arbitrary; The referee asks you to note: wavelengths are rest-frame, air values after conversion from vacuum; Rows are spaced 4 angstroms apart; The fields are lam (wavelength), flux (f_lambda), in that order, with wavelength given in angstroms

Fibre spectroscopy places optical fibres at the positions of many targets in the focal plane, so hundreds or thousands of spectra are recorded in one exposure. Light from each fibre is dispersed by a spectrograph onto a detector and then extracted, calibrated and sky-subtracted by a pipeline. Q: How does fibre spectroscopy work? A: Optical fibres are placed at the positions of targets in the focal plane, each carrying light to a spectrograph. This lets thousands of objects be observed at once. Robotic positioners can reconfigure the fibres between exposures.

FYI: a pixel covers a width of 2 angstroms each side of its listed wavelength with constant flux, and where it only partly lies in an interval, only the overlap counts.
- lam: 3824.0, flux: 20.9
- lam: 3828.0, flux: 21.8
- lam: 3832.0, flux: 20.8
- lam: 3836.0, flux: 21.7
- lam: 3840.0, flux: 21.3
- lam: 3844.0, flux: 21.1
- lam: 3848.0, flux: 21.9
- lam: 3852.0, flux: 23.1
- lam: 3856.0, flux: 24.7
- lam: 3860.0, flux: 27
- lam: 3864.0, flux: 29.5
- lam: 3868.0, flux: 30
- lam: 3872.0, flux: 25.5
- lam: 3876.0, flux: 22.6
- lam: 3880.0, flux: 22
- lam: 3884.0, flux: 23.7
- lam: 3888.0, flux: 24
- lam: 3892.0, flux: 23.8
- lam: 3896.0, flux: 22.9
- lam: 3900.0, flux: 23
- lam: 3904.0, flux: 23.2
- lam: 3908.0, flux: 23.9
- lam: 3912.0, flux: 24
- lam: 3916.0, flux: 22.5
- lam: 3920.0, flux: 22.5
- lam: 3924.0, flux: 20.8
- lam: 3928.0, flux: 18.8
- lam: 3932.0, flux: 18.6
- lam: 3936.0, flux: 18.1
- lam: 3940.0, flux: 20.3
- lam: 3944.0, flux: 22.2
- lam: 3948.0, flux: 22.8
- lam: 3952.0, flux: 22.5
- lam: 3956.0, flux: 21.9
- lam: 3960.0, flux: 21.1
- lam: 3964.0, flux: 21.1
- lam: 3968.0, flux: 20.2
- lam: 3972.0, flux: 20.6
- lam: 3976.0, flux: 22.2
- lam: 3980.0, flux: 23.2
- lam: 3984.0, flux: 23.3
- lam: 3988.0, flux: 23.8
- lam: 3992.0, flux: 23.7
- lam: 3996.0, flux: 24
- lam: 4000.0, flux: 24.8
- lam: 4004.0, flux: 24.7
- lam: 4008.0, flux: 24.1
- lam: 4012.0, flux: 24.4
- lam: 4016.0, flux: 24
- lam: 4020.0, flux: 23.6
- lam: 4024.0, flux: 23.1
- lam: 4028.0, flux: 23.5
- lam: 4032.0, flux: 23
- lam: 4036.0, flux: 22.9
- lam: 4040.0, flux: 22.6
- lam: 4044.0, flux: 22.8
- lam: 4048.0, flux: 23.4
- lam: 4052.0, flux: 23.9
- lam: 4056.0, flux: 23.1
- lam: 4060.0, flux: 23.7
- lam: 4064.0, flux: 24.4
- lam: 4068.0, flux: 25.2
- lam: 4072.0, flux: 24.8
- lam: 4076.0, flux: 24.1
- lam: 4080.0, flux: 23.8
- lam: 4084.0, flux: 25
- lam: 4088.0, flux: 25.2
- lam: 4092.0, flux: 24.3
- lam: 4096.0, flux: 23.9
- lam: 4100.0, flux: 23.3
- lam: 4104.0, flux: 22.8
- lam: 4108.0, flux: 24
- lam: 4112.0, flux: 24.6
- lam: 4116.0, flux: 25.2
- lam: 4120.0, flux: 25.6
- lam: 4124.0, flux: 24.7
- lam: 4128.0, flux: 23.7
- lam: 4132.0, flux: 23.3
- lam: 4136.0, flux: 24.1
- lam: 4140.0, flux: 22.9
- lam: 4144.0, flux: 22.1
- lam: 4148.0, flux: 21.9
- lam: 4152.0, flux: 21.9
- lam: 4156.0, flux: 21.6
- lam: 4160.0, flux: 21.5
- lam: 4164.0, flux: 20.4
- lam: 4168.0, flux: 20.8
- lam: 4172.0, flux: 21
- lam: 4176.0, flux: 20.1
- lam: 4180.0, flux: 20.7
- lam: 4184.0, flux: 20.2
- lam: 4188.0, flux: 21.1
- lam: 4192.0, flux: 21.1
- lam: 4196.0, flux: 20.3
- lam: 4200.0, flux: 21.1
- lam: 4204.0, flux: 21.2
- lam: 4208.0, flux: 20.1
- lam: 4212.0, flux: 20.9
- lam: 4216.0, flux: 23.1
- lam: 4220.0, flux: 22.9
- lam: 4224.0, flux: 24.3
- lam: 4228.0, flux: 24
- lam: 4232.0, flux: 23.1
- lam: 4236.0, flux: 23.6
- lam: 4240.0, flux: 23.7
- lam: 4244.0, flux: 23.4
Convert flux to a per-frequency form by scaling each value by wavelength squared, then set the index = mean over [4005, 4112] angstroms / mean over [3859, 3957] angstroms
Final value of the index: 1.1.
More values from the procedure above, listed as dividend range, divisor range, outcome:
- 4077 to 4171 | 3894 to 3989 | 1.17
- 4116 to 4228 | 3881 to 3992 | 1.12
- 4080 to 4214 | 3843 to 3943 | 1.10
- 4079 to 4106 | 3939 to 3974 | 1.20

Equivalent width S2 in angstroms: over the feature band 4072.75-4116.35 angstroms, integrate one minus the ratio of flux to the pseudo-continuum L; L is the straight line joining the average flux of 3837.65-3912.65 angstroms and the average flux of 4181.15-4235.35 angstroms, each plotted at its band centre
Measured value -3.1 angstroms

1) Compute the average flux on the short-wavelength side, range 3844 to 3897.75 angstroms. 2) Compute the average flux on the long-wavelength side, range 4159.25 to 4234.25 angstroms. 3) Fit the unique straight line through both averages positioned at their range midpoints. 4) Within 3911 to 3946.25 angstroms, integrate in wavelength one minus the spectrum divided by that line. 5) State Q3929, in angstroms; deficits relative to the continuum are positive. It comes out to 4.7 angstroms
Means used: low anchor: 24.5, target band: 20.8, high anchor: 21.5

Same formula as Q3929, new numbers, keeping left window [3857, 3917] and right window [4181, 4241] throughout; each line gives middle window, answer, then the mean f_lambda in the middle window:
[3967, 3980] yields 1.34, 21.4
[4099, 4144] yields -2.47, 23.9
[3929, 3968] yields 5.18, 20.9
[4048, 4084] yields -1.55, 24.1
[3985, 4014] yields -0.64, 24.2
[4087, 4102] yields -0.78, 24.1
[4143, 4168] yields 1.06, 21.5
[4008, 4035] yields -0.14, 23.6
